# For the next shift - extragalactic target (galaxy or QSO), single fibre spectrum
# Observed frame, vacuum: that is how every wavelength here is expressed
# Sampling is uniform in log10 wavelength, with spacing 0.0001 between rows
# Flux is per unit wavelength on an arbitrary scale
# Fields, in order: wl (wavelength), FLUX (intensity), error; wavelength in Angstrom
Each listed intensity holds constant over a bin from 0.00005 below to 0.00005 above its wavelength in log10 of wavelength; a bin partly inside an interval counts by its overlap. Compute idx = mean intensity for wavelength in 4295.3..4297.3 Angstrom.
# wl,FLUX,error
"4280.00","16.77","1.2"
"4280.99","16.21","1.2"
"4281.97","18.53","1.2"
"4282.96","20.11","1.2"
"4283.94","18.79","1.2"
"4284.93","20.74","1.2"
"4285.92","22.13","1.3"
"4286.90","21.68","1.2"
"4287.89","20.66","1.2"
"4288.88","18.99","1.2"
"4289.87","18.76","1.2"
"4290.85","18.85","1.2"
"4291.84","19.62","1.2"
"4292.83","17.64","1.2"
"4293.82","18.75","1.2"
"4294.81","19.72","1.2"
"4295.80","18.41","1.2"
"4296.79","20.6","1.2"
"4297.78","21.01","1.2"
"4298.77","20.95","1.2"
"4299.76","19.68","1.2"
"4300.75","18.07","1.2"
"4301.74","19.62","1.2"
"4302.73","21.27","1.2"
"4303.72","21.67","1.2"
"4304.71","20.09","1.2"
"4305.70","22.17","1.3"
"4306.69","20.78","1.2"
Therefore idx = 19.5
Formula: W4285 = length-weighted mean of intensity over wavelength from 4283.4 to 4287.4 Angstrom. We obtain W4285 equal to 20.8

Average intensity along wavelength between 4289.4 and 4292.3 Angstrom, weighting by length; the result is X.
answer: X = 19.1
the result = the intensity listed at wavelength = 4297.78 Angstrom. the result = 21.01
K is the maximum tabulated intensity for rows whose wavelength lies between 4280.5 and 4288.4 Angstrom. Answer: 22.13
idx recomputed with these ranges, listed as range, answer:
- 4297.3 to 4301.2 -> 19.9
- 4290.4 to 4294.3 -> 18.7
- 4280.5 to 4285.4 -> 18.9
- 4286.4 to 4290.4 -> 20.1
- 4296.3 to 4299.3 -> 20.8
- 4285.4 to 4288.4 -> 21.5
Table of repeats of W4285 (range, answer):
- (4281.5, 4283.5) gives 19.3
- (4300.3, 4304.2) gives 20.2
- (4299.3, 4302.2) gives 19.1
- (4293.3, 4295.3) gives 19.2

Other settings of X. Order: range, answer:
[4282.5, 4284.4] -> 19.5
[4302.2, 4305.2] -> 21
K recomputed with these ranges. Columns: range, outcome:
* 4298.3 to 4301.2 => 20.95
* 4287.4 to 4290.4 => 20.66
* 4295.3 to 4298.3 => 21.01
